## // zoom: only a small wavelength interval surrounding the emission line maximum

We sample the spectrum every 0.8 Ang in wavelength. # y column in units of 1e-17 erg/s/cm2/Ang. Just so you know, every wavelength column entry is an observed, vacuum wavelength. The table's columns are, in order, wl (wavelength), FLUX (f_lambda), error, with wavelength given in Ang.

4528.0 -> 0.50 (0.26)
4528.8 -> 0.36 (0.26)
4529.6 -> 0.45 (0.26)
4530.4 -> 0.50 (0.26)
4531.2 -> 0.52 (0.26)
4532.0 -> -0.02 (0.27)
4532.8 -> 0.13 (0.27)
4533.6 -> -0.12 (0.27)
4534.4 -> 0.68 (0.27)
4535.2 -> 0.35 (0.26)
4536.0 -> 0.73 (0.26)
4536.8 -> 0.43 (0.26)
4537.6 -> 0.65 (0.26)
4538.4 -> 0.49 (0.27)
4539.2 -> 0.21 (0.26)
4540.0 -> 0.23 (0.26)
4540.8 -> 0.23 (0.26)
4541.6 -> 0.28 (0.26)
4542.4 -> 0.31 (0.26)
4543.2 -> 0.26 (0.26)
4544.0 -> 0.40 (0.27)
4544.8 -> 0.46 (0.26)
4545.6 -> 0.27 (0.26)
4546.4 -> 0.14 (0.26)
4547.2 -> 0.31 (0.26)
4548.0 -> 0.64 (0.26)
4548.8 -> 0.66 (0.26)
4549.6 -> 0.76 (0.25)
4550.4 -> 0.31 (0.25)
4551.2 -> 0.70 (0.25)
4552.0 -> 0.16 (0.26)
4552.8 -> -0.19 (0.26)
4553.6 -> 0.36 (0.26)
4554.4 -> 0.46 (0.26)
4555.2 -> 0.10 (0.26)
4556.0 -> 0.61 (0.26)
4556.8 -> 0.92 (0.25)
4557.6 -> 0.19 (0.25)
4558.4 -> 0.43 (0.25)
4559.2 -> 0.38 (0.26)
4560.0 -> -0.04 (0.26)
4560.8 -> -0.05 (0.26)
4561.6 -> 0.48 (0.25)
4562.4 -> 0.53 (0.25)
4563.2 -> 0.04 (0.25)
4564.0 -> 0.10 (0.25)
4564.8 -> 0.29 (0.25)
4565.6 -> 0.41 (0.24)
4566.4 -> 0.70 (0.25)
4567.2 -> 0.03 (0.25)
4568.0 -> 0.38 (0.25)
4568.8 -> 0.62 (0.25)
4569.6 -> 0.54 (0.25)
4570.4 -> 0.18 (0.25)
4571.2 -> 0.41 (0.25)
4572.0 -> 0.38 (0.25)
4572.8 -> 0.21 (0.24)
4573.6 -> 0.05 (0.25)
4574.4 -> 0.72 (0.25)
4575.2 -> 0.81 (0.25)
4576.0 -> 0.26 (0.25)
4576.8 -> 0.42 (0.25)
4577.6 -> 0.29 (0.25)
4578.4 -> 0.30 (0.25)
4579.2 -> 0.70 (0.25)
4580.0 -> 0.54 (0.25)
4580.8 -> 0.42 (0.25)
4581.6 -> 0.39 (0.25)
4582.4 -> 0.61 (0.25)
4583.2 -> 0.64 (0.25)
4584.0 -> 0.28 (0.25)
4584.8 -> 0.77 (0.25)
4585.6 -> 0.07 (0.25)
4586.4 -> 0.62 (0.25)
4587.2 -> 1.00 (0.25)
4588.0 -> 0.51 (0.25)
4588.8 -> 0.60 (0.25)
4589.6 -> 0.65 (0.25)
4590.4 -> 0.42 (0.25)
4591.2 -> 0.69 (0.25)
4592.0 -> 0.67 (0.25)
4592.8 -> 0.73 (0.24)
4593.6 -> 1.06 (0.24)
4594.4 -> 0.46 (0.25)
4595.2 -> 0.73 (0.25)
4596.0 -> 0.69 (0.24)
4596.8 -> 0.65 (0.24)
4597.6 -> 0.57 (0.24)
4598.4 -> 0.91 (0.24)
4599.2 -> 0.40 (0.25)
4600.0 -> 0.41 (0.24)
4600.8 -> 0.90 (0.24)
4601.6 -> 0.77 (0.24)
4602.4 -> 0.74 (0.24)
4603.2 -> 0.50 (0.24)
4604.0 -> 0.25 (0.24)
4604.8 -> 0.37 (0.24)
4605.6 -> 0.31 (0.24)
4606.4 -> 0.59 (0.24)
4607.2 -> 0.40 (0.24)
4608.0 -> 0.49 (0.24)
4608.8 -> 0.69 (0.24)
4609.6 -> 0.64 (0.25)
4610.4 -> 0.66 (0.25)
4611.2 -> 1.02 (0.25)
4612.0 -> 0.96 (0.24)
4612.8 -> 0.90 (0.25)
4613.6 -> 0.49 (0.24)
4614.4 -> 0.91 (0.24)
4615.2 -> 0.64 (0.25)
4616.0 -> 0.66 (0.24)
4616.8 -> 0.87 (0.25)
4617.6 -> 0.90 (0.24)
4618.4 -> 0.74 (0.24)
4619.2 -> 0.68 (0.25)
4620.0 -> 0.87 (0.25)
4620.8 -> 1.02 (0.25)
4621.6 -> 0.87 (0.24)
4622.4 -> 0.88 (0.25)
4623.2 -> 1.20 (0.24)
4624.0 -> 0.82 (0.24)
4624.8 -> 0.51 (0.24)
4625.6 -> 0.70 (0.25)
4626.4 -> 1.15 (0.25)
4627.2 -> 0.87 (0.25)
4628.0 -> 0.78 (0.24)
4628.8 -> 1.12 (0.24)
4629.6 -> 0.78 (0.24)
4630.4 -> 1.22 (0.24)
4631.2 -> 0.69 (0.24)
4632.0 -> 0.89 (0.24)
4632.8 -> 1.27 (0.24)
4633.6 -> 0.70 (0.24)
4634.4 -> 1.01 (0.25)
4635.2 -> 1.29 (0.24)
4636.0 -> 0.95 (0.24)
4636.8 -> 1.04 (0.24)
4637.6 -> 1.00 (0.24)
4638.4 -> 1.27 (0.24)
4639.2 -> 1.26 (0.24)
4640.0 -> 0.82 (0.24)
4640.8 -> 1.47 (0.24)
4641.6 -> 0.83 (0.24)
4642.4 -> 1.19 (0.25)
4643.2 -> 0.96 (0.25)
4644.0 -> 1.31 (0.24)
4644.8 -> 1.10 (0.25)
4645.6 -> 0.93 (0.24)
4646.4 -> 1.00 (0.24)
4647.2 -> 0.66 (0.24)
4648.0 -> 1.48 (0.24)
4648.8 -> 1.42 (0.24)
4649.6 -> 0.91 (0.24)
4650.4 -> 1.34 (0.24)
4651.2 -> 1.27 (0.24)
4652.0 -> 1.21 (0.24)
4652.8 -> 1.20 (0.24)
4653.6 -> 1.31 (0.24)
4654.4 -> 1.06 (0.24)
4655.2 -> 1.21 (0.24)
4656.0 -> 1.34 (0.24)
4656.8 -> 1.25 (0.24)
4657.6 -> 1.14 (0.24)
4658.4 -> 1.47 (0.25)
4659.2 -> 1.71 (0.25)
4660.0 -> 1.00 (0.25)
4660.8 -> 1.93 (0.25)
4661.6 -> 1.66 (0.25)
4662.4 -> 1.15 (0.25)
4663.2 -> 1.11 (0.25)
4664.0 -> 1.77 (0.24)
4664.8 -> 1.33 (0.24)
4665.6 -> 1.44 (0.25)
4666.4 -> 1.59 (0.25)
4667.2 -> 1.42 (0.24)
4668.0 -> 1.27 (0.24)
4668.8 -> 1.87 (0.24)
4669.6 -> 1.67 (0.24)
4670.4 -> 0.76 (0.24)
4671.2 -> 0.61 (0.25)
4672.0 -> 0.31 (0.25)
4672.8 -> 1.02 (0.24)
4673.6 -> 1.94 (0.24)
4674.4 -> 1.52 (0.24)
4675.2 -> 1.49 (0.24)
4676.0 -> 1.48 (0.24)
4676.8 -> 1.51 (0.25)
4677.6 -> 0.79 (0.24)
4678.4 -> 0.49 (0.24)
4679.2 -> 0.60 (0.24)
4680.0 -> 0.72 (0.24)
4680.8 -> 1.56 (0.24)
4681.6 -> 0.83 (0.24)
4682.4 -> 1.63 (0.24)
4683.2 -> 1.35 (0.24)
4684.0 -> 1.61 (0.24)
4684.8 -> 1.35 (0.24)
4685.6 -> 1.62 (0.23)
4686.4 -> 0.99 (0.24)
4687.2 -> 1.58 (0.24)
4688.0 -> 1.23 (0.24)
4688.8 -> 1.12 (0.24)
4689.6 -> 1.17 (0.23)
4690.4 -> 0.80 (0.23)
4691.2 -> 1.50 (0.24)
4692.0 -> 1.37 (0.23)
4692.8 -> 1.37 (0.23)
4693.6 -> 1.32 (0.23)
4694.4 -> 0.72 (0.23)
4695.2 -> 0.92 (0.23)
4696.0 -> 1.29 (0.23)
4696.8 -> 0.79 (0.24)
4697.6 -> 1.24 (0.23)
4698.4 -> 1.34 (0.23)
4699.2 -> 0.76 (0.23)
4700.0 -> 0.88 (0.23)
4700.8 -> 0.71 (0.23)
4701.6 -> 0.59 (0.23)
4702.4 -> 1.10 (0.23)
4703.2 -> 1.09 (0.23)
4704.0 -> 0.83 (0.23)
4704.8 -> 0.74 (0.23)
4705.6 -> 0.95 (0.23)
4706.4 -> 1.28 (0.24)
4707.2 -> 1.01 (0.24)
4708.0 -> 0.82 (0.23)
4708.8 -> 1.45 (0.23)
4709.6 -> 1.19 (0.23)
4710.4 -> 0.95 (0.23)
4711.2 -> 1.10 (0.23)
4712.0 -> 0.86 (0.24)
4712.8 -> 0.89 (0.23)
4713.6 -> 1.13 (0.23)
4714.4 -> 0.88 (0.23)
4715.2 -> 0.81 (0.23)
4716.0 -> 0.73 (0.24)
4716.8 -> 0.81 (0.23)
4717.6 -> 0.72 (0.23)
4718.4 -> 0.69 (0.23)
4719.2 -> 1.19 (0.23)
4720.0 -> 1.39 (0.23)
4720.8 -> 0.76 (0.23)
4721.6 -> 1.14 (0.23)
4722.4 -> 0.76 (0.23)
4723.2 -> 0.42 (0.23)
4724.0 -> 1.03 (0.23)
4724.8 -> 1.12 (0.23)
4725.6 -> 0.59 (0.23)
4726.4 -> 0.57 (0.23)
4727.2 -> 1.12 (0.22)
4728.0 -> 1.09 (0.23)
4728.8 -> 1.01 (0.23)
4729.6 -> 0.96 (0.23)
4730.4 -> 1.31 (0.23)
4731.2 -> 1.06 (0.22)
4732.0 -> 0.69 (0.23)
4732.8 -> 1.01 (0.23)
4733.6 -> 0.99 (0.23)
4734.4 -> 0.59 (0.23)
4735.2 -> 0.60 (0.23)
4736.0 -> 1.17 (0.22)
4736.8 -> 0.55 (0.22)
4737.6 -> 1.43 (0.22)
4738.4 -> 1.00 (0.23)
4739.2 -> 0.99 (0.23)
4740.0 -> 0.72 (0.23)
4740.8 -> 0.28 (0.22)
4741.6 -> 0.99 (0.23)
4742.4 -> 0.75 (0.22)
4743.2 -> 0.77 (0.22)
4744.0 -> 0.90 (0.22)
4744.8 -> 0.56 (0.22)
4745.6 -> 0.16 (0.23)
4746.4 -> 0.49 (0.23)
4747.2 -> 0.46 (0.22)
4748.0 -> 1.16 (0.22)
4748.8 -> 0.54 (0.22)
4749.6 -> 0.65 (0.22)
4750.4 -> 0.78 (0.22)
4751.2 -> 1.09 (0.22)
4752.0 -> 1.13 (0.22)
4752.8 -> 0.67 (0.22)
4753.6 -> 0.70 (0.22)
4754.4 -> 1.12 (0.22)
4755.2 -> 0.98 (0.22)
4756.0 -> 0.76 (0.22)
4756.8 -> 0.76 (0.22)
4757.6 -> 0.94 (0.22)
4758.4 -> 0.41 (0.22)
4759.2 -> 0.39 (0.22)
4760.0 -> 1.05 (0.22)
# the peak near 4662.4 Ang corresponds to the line C IV 1549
